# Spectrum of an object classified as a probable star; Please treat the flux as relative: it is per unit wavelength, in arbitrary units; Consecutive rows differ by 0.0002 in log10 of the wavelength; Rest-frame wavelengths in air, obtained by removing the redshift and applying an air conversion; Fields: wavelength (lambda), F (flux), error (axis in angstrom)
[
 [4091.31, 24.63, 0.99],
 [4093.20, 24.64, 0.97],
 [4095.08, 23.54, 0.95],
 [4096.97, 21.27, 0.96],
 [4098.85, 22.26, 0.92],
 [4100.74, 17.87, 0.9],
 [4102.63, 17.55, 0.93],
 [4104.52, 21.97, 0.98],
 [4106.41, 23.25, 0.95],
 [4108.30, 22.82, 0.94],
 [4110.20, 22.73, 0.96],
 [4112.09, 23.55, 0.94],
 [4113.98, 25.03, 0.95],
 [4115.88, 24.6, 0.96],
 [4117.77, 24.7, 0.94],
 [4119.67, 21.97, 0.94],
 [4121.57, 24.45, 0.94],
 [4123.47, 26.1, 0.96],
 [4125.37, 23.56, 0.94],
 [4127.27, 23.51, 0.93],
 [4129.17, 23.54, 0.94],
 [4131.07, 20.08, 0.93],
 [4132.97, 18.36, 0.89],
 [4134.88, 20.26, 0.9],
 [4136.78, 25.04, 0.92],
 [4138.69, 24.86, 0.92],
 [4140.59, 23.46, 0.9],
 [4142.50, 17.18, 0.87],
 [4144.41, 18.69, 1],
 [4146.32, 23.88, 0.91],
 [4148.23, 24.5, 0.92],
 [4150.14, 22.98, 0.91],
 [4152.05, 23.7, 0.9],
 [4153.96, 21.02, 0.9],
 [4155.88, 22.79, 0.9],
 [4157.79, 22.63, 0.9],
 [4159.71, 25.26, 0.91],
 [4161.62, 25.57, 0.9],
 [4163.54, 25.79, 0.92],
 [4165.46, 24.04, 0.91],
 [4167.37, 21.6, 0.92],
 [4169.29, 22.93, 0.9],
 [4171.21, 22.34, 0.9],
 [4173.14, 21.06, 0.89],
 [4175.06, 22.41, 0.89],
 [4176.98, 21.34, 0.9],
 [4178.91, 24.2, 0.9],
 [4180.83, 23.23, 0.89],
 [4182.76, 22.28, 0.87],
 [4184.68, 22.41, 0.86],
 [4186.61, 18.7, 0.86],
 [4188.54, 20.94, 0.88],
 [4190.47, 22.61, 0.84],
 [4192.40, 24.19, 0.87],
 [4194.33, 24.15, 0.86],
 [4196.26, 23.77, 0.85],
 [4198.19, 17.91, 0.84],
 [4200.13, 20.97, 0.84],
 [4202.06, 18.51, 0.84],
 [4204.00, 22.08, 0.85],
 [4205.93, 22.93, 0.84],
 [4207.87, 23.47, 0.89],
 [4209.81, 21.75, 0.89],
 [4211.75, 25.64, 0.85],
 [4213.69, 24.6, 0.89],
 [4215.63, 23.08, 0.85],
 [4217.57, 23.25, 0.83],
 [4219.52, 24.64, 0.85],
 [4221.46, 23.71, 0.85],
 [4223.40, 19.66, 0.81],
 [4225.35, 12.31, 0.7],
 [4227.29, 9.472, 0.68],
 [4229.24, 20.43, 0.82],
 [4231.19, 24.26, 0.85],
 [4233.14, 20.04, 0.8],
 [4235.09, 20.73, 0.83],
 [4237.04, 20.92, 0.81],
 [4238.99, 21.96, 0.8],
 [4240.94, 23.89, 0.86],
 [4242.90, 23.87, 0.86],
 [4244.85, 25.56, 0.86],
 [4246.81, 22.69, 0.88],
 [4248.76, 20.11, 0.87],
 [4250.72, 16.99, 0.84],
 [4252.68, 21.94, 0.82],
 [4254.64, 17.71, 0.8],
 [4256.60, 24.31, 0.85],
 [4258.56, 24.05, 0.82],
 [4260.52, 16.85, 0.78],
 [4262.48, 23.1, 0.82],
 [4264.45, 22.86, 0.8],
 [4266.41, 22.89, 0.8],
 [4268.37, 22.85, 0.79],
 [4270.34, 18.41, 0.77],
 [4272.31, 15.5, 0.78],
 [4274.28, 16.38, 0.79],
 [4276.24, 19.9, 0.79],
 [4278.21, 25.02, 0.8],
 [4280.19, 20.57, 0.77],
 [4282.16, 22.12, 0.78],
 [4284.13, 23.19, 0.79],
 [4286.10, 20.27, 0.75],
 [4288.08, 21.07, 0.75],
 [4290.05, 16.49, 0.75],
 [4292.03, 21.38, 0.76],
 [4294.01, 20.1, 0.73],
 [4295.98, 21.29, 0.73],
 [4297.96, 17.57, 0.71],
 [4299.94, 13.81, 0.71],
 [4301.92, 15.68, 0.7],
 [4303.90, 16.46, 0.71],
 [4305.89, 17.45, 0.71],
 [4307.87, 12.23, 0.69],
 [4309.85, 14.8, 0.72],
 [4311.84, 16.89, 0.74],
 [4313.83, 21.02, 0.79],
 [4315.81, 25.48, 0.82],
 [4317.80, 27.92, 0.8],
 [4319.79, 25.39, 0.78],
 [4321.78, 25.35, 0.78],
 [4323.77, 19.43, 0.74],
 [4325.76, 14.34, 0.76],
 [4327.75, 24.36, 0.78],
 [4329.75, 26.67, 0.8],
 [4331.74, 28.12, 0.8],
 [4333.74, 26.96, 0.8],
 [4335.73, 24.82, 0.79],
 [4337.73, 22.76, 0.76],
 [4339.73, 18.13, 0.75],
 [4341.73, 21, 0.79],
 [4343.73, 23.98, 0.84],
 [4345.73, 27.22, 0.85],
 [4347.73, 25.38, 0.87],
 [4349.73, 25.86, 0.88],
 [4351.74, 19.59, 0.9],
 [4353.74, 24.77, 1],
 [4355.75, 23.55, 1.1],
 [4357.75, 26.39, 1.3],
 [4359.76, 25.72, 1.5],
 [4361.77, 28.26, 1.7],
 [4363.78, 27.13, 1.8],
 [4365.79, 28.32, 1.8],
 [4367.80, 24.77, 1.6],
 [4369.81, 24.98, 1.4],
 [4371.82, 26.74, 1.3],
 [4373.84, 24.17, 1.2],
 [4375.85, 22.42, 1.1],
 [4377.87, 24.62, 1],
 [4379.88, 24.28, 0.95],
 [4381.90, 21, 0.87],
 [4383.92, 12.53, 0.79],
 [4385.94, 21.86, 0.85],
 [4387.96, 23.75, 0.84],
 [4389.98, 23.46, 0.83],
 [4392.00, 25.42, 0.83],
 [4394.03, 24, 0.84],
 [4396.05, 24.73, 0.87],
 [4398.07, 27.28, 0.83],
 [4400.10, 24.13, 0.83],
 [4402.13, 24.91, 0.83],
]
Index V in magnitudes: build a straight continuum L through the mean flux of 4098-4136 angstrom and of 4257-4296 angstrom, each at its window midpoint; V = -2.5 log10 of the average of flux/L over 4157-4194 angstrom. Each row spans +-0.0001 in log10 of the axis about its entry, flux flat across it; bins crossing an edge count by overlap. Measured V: -0.05 mag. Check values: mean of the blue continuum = 22.4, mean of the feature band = 22.8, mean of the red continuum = 20.8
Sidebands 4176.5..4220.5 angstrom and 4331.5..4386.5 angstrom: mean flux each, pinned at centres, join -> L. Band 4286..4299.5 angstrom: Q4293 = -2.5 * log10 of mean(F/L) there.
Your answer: 0.201 mag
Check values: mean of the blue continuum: 22.5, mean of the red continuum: 24.1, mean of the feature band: 19.5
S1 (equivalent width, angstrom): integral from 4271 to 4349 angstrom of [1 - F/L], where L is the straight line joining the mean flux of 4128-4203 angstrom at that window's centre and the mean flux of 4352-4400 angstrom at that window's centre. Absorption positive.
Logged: 9.0 angstrom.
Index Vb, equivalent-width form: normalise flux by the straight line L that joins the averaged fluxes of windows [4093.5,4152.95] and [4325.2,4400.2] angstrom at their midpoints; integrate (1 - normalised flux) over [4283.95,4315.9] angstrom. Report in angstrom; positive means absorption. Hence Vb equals 7.4 angstrom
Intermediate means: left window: 22.5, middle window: 18.2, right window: 24.1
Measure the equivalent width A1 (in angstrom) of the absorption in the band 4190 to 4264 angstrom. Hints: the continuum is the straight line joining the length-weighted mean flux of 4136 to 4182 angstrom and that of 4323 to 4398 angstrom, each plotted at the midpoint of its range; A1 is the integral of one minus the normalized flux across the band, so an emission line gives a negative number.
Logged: 5.5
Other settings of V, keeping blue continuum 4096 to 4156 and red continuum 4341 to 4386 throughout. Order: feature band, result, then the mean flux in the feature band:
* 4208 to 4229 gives 0.11 mag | 20.9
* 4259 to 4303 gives 0.18 mag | 19.9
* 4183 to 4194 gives 0.05 mag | 21.9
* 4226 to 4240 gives 0.19 mag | 19.5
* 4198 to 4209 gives 0.09 mag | 21.2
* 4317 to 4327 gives 0.07 mag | 22.4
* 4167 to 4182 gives 0.02 mag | 22.4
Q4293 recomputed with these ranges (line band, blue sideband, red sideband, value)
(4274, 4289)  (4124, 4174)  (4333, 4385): 0.109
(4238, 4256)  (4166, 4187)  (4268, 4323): -0.047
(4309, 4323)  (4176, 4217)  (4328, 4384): 0.071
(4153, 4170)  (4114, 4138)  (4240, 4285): -0.042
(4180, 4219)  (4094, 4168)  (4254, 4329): -0.036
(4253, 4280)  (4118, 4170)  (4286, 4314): -0.113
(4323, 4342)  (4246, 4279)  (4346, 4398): 0.009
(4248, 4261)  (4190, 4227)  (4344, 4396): 0.107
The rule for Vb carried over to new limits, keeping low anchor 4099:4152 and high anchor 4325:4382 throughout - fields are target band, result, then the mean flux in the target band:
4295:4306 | 3.20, 17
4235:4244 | 0.38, 22.5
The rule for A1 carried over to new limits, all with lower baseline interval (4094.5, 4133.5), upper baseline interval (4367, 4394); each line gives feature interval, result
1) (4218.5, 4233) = 2.23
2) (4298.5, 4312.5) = 4.62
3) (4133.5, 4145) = 0.53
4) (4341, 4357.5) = -0.75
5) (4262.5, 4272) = 0.59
